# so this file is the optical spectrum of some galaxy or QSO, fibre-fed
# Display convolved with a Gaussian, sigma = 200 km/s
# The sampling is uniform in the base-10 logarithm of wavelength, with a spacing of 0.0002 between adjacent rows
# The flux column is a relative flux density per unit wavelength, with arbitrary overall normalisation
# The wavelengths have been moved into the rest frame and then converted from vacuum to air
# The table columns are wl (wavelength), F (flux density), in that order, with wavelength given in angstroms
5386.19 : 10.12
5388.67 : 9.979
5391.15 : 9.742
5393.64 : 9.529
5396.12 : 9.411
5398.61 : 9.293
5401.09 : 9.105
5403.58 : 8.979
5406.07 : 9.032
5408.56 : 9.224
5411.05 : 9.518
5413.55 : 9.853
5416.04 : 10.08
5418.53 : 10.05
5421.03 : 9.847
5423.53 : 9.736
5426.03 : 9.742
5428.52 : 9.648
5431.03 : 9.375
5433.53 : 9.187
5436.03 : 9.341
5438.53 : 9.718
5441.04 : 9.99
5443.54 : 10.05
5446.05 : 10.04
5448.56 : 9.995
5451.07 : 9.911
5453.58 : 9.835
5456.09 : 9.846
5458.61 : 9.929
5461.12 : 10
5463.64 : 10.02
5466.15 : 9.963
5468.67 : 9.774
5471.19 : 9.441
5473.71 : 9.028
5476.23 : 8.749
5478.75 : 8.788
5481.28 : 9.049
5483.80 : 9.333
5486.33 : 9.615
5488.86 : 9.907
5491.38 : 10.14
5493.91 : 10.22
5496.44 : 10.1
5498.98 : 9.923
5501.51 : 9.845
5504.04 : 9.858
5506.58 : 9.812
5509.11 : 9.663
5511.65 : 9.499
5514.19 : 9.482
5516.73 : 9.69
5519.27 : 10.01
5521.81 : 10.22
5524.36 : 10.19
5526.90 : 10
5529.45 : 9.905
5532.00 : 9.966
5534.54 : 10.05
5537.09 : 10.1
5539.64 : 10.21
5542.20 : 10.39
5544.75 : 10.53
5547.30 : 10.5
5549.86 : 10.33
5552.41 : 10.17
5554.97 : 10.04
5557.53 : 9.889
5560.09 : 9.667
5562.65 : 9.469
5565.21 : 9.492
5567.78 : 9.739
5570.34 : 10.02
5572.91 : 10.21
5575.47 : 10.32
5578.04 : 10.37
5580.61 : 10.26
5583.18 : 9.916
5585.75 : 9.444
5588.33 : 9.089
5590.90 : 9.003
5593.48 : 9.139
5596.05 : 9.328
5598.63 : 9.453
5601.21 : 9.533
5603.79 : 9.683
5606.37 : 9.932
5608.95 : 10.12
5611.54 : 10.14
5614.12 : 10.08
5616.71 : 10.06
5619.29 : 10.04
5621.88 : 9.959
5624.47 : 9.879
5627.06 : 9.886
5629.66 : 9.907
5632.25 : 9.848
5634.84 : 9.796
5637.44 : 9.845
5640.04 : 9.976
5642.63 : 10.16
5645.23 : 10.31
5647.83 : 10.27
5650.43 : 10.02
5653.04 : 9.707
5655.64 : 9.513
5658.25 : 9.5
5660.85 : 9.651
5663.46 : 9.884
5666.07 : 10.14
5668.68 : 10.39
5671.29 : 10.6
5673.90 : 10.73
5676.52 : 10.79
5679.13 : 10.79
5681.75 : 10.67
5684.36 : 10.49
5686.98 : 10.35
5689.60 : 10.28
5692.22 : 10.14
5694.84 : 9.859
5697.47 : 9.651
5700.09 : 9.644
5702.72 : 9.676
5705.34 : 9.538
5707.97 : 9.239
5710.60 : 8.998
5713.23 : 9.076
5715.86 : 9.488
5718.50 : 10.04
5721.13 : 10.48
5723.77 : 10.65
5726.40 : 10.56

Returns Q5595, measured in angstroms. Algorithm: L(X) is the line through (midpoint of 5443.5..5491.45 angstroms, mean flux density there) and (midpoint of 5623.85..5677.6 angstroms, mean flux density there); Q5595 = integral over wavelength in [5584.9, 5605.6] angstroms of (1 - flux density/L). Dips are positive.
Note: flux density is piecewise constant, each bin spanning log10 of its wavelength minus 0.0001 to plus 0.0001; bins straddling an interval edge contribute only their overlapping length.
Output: 1.2 angstroms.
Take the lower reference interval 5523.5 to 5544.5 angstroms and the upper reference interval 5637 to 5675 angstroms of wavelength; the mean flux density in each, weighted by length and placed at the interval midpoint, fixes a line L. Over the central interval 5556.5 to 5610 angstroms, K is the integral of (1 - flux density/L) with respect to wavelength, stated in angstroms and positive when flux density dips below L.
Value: 2.0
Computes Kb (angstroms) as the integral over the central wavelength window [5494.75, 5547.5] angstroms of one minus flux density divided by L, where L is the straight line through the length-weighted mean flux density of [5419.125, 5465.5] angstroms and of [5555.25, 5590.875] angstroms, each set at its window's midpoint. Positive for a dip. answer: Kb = -1.0 angstroms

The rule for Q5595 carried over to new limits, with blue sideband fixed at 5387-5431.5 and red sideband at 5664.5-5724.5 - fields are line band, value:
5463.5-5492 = 0.71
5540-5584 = -1.10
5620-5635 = 0.09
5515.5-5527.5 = -0.32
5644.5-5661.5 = 0.25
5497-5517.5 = 0.01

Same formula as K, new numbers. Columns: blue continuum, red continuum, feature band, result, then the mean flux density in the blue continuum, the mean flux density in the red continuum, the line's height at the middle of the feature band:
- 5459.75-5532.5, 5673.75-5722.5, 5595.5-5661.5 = 0.1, 9.73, 9.98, 9.89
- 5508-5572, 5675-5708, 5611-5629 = 0.1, 9.97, 10.1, 10.1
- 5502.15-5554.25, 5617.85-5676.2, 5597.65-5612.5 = 0.3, 10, 10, 10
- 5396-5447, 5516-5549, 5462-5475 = 0.2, 9.58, 10.1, 9.82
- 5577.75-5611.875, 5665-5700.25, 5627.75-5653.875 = 0.1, 9.64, 10.3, 10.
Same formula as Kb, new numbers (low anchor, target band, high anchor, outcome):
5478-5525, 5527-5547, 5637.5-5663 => -0.8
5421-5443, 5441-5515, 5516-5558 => 0.9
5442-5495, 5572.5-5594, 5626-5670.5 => 0.2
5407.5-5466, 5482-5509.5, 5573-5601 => -0.3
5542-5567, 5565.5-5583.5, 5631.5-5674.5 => -0.1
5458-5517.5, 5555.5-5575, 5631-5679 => 0.1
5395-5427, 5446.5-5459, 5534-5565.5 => -0.3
